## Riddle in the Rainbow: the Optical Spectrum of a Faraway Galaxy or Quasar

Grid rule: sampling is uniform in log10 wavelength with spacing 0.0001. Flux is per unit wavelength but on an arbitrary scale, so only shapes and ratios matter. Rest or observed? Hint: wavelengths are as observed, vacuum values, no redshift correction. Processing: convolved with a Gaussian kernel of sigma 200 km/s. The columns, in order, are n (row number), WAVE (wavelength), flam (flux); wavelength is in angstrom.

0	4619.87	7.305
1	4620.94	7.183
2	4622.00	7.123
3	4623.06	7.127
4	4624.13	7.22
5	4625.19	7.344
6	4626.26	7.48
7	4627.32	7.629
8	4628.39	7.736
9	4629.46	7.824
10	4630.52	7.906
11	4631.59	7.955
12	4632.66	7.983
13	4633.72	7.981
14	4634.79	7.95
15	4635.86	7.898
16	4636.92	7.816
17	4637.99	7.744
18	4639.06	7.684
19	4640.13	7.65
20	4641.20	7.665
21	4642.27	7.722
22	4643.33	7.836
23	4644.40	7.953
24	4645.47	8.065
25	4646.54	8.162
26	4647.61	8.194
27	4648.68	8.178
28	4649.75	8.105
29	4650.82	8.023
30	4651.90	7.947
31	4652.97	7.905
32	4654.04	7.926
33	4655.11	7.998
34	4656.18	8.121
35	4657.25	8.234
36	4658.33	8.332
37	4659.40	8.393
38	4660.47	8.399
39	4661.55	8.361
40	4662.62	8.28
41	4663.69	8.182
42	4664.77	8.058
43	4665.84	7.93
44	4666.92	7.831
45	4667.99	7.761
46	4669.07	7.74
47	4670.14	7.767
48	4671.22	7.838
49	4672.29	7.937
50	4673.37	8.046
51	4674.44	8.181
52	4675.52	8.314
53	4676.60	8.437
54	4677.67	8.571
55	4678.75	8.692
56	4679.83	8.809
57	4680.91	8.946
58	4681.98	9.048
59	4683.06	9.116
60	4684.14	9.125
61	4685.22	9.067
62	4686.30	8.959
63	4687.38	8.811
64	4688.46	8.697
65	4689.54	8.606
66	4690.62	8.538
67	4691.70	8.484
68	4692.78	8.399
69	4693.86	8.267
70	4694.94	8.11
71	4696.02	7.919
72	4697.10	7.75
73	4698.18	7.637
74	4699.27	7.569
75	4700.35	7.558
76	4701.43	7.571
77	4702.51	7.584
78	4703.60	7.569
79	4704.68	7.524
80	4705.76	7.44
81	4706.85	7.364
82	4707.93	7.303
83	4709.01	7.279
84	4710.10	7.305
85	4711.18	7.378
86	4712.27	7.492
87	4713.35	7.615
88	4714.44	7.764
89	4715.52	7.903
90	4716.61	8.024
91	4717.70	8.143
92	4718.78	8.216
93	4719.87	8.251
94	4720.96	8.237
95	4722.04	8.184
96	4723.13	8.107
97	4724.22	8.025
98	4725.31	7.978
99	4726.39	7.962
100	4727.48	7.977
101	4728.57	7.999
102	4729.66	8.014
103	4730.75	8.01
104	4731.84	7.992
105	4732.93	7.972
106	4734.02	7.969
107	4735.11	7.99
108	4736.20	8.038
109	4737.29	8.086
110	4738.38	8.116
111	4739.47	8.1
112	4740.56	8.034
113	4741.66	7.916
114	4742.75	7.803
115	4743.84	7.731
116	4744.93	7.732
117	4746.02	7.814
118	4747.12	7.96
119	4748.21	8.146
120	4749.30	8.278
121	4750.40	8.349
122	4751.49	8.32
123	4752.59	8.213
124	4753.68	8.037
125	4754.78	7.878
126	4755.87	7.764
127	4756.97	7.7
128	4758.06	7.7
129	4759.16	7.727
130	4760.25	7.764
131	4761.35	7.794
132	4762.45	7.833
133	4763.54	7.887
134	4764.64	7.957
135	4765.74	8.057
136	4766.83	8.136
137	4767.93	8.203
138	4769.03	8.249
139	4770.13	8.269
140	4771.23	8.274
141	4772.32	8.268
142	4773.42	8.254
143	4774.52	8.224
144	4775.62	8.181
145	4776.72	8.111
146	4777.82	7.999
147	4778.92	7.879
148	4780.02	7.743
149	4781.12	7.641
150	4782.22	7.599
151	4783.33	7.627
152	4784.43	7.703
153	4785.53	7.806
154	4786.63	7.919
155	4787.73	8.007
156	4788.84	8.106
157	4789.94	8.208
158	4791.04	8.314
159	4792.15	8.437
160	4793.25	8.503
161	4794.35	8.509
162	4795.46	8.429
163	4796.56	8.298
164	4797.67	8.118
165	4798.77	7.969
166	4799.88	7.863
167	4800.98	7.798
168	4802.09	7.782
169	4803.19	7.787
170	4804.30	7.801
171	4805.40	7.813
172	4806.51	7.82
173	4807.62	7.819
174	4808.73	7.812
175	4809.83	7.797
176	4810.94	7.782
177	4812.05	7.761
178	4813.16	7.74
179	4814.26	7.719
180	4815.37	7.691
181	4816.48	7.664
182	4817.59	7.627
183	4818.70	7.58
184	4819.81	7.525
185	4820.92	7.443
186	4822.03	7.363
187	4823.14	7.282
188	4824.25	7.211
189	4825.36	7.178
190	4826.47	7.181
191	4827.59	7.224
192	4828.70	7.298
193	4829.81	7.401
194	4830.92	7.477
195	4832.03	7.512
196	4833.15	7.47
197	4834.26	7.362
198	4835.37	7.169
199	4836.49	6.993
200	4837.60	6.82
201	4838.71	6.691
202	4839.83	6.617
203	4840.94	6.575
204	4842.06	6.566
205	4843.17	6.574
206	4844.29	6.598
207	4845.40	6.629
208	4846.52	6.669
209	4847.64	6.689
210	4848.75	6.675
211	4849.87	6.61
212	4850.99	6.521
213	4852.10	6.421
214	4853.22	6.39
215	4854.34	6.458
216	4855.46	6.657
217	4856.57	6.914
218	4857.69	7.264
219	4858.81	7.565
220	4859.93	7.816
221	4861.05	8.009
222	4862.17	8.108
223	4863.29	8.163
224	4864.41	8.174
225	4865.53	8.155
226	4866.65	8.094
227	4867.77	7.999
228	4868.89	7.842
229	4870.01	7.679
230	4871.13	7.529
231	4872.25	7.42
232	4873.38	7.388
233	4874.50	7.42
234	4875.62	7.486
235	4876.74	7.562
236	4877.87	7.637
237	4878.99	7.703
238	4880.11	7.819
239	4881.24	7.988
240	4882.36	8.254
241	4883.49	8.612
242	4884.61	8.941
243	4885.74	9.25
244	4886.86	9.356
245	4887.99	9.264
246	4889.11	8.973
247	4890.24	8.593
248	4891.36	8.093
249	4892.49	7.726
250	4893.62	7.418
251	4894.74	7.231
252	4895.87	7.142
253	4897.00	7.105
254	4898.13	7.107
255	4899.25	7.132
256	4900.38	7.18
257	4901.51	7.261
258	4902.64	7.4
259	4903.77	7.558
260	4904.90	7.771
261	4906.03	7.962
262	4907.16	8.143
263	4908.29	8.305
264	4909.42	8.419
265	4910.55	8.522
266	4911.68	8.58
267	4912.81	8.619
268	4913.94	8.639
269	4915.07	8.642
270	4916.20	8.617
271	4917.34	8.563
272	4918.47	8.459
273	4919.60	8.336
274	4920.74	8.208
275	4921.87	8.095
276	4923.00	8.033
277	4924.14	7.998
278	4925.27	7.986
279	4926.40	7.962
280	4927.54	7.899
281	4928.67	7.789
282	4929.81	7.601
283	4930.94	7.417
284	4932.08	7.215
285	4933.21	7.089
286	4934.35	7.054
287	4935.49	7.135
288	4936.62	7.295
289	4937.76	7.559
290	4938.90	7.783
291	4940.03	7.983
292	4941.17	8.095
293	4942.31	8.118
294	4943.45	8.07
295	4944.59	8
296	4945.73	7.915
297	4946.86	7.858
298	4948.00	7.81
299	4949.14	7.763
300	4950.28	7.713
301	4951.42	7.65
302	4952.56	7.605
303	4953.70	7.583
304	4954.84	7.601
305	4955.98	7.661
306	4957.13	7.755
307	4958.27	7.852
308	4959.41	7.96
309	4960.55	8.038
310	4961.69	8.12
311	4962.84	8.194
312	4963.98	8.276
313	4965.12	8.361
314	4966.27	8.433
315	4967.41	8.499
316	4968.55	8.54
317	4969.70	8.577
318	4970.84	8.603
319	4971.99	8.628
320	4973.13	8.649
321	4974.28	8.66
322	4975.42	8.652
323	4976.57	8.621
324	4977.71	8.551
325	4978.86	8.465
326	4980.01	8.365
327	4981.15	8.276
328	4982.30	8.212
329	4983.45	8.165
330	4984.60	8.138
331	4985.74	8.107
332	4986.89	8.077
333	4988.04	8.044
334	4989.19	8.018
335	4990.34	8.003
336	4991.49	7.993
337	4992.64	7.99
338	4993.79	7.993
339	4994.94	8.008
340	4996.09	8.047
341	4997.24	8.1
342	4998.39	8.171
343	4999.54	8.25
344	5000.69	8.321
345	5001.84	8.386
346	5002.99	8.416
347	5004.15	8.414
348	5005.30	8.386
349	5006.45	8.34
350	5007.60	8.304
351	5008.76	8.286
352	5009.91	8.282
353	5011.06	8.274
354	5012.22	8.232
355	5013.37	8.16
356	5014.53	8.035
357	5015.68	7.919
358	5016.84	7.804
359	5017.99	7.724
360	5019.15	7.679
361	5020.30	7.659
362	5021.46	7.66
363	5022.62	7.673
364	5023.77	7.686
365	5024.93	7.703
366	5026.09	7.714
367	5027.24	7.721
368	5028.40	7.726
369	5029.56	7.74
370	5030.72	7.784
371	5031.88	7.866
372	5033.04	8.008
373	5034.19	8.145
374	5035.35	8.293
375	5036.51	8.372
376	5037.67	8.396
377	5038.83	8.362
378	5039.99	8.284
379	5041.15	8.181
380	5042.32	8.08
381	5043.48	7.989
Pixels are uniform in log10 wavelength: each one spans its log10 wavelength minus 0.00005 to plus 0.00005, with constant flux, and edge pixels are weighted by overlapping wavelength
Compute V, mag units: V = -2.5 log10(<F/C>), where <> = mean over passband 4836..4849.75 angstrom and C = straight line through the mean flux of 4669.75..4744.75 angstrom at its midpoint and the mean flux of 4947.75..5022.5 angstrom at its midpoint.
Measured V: 0.211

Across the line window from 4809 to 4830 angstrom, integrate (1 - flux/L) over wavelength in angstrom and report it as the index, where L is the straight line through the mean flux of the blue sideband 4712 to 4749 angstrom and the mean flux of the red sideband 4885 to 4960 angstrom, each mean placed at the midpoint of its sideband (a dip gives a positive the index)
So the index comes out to 1.2 angstrom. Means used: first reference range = 7.99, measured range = 7.51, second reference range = 7.92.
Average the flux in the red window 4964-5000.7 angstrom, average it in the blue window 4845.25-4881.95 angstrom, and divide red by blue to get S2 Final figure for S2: 1.1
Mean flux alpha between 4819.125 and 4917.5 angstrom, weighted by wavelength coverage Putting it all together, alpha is 7.58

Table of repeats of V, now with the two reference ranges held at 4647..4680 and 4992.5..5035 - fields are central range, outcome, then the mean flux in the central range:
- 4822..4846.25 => 0.15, 7.04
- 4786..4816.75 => 0.02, 7.98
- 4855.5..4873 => 0.04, 7.75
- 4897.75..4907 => 0.08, 7.46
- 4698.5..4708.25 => 0.09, 7.5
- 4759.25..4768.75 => 0.02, 7.95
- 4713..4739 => 0.01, 8.03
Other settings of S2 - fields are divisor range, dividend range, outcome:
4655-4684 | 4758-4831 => 0.95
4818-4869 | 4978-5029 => 1.12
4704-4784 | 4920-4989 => 1.01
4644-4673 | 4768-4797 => 1.01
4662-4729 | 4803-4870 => 0.91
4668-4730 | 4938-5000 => 1.00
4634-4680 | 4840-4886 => 0.92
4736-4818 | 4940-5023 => 1.02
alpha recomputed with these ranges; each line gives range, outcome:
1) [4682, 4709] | 8.12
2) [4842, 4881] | 7.31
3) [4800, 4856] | 7.22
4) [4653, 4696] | 8.36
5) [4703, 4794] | 7.95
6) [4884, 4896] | 8.41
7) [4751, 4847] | 7.7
